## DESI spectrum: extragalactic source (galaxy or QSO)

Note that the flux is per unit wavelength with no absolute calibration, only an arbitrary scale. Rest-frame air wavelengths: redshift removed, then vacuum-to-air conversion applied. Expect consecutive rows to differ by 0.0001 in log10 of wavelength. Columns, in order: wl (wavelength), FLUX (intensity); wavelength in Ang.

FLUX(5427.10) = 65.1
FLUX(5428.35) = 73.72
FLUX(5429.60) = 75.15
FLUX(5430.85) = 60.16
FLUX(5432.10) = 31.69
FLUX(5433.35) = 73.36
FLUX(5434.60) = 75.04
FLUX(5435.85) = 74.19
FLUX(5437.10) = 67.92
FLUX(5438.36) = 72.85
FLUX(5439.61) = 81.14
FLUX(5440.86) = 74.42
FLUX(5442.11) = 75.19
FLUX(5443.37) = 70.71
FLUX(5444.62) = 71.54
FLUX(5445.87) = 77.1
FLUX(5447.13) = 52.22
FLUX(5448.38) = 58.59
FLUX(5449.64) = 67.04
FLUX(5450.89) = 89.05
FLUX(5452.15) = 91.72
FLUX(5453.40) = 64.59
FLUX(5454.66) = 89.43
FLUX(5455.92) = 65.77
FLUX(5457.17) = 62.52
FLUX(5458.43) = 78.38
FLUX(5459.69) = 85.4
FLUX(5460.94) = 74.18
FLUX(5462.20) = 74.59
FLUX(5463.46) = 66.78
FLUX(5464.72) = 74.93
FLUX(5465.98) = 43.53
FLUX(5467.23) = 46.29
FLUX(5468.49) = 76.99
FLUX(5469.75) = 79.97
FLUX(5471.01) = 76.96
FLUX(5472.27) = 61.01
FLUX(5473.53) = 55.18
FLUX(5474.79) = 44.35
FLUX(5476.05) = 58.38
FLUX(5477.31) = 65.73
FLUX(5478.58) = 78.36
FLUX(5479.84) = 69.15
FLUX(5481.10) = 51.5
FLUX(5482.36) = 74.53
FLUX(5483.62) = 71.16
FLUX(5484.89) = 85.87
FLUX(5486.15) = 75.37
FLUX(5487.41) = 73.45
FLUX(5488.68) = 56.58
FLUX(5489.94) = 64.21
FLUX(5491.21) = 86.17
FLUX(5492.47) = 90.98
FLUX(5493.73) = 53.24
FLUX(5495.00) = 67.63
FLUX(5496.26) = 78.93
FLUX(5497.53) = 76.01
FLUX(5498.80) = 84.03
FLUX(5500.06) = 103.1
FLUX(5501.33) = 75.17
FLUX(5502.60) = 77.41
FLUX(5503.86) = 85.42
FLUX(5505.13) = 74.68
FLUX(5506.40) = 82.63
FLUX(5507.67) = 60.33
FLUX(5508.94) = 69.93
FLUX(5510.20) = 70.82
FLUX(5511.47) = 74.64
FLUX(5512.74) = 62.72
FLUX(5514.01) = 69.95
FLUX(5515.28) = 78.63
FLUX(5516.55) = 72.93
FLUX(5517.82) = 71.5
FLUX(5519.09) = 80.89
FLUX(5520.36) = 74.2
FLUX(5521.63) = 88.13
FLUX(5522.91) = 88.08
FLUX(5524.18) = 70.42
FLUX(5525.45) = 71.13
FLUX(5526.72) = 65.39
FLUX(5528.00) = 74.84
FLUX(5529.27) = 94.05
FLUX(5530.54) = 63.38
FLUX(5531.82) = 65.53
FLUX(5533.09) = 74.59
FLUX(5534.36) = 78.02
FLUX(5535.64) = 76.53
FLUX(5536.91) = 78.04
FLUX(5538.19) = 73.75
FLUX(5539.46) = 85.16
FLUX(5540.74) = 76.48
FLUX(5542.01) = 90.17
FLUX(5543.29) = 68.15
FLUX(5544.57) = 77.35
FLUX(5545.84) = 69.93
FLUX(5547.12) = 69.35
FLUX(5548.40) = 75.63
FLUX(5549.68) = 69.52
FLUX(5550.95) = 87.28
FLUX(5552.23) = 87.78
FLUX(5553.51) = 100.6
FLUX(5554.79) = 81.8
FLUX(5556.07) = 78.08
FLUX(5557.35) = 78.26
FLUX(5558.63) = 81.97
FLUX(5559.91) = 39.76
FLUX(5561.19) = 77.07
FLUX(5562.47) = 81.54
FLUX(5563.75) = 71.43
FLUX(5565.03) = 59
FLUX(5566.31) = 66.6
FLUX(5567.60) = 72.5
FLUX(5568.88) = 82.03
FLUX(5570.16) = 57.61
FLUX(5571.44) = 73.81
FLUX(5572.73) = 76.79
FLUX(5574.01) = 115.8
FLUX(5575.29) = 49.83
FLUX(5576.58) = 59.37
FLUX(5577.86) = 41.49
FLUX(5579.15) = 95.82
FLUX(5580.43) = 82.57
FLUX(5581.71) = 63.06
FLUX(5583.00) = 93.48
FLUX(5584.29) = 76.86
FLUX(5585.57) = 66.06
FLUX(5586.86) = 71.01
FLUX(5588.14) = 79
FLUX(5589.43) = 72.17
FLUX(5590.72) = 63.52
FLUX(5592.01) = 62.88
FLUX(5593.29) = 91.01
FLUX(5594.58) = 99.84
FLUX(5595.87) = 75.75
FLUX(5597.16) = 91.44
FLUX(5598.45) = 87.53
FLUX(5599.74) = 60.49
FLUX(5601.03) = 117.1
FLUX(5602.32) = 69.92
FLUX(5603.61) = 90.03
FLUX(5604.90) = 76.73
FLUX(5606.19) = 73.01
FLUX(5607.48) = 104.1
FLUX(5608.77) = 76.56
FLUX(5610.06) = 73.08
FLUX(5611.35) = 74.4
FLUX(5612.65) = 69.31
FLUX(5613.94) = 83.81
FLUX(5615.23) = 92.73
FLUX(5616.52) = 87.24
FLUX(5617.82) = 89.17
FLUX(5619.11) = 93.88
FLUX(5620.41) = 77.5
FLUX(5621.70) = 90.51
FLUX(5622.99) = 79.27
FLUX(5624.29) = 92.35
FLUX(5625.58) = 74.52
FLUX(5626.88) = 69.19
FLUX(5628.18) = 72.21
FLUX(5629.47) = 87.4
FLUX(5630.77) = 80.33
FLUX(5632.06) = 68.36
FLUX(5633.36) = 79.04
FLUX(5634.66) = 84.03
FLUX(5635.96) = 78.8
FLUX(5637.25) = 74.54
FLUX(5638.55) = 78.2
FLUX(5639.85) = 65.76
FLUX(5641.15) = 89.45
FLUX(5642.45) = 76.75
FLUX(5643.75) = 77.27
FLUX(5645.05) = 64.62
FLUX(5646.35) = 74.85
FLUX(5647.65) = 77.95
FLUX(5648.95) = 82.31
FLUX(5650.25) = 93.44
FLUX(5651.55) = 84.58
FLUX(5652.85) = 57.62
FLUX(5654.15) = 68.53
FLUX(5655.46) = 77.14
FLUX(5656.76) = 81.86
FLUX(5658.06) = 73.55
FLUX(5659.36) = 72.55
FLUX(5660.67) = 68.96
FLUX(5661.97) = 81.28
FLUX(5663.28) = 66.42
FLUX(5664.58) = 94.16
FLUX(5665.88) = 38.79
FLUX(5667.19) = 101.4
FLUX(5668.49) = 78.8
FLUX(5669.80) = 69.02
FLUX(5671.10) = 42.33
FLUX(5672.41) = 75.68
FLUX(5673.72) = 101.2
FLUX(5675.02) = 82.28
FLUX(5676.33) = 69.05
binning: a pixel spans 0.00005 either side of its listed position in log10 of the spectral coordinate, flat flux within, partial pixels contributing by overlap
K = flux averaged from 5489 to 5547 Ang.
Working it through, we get 75.7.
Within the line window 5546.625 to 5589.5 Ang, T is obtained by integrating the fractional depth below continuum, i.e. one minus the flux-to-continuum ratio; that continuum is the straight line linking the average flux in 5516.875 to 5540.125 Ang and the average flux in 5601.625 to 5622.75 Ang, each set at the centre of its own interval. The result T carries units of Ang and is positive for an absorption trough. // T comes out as 2.5 Ang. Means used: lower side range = 76.3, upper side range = 82.7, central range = 74.6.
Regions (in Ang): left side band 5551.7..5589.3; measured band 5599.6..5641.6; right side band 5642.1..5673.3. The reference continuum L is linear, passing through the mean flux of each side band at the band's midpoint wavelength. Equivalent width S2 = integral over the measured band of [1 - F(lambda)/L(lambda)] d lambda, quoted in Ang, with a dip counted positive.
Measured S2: -3.86 Ang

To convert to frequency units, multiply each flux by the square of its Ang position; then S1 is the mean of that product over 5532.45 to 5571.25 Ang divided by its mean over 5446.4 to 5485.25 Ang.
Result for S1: 1.1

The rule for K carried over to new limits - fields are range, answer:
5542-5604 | 76.3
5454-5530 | 72.6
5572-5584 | 75.3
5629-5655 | 77.1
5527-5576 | 75.7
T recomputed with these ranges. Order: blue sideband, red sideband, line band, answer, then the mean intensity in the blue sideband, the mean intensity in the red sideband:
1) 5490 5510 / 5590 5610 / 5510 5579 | 4.19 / 77.2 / 82.3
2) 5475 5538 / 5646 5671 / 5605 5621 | -1.68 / 74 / 75.2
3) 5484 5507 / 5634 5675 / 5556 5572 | 1.29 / 77.2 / 76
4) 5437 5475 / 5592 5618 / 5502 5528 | 0.36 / 70.3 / 83.5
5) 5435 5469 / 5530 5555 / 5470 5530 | 1.20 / 71.4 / 77.4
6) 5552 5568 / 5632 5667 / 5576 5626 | -3.22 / 74.8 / 75.7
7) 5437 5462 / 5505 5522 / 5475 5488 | 0.71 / 73.6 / 73.5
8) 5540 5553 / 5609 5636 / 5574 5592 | 1.67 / 77.4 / 80.8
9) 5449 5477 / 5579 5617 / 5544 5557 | -0.53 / 69.4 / 80.5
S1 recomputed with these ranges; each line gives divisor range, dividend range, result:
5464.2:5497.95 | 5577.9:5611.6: 1.22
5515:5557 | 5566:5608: 1.02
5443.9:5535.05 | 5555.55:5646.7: 1.12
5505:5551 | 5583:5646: 1.10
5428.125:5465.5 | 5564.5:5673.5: 1.15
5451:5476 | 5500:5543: 1.12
